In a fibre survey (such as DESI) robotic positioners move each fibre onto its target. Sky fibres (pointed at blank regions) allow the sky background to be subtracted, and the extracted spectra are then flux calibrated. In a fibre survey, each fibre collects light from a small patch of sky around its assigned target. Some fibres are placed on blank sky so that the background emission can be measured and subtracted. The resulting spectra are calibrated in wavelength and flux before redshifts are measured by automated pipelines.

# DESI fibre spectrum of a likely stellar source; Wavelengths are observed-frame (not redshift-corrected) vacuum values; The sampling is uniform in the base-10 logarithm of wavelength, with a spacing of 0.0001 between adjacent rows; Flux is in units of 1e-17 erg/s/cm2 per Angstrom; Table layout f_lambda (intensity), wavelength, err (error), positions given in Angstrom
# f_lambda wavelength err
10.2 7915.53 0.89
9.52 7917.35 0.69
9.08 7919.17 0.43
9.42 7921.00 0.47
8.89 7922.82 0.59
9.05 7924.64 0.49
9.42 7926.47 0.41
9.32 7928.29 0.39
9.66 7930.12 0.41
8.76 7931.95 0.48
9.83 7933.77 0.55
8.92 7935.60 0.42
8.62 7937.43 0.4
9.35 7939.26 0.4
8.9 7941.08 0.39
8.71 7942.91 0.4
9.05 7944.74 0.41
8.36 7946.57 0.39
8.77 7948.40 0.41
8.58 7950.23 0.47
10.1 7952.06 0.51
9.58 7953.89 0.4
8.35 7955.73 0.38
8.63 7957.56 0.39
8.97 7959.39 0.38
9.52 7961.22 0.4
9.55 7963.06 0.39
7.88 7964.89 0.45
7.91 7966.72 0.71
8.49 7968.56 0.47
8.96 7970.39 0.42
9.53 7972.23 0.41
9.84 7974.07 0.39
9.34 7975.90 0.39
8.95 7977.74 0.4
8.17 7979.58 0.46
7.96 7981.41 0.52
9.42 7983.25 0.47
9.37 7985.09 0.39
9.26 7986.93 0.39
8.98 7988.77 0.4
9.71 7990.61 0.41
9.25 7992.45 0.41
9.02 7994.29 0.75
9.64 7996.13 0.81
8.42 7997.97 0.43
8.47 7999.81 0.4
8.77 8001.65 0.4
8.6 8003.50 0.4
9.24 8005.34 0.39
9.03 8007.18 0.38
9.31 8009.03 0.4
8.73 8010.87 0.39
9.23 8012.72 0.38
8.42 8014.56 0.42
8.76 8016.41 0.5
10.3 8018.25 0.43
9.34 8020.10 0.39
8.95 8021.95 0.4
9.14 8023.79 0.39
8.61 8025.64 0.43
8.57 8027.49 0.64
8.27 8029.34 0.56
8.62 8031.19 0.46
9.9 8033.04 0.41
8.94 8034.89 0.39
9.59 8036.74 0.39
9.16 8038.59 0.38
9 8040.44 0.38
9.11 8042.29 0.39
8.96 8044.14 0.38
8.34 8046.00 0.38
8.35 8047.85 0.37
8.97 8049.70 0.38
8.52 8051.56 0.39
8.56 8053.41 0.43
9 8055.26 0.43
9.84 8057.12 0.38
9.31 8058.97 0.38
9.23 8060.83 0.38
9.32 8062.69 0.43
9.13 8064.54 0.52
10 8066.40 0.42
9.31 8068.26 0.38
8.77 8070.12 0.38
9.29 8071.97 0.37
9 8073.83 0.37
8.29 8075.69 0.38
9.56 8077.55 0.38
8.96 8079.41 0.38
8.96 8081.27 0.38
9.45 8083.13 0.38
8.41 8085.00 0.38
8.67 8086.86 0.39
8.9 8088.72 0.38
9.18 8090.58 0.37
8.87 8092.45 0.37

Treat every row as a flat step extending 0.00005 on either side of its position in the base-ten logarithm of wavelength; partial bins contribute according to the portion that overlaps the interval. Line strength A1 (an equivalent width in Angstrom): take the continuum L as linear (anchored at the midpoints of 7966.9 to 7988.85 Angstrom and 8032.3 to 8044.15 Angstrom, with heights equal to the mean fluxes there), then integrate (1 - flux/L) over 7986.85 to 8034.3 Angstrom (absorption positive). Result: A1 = 0.6 Angstrom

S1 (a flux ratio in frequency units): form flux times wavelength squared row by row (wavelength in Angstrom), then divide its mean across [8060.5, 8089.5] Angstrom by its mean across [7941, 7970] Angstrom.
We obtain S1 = 1.06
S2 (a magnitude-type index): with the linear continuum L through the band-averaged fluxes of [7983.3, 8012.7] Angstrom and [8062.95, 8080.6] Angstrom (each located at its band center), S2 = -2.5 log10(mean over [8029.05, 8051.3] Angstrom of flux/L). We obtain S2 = 0.02 mag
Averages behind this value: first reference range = 9.07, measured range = 8.94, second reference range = 9.15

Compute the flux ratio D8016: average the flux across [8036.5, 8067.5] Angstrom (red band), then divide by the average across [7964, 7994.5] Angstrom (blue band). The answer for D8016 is 1.0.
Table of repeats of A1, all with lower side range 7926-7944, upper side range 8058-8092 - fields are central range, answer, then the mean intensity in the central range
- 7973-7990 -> 0.1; 9.05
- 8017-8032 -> 0.2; 8.97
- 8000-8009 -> 0.2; 8.91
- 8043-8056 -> 0.6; 8.68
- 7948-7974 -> 0.5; 8.95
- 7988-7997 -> -0.2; 9.33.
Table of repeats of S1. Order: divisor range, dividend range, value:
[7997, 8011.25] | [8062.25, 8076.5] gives 1.05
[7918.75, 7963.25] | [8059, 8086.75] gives 1.04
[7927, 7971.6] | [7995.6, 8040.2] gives 1.02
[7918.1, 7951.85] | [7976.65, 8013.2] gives 1.01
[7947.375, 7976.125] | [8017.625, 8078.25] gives 1.03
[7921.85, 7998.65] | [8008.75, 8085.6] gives 1.02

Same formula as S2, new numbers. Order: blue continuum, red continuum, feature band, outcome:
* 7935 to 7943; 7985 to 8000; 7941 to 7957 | 0.00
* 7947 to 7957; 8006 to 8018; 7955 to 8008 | 0.01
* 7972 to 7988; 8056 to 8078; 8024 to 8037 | 0.03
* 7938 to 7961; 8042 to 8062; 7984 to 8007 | -0.01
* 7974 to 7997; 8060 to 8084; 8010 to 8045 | 0.01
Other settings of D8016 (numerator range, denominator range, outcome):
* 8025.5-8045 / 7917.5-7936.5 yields 0.97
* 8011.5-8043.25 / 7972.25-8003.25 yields 1.00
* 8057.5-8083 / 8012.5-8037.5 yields 1.02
